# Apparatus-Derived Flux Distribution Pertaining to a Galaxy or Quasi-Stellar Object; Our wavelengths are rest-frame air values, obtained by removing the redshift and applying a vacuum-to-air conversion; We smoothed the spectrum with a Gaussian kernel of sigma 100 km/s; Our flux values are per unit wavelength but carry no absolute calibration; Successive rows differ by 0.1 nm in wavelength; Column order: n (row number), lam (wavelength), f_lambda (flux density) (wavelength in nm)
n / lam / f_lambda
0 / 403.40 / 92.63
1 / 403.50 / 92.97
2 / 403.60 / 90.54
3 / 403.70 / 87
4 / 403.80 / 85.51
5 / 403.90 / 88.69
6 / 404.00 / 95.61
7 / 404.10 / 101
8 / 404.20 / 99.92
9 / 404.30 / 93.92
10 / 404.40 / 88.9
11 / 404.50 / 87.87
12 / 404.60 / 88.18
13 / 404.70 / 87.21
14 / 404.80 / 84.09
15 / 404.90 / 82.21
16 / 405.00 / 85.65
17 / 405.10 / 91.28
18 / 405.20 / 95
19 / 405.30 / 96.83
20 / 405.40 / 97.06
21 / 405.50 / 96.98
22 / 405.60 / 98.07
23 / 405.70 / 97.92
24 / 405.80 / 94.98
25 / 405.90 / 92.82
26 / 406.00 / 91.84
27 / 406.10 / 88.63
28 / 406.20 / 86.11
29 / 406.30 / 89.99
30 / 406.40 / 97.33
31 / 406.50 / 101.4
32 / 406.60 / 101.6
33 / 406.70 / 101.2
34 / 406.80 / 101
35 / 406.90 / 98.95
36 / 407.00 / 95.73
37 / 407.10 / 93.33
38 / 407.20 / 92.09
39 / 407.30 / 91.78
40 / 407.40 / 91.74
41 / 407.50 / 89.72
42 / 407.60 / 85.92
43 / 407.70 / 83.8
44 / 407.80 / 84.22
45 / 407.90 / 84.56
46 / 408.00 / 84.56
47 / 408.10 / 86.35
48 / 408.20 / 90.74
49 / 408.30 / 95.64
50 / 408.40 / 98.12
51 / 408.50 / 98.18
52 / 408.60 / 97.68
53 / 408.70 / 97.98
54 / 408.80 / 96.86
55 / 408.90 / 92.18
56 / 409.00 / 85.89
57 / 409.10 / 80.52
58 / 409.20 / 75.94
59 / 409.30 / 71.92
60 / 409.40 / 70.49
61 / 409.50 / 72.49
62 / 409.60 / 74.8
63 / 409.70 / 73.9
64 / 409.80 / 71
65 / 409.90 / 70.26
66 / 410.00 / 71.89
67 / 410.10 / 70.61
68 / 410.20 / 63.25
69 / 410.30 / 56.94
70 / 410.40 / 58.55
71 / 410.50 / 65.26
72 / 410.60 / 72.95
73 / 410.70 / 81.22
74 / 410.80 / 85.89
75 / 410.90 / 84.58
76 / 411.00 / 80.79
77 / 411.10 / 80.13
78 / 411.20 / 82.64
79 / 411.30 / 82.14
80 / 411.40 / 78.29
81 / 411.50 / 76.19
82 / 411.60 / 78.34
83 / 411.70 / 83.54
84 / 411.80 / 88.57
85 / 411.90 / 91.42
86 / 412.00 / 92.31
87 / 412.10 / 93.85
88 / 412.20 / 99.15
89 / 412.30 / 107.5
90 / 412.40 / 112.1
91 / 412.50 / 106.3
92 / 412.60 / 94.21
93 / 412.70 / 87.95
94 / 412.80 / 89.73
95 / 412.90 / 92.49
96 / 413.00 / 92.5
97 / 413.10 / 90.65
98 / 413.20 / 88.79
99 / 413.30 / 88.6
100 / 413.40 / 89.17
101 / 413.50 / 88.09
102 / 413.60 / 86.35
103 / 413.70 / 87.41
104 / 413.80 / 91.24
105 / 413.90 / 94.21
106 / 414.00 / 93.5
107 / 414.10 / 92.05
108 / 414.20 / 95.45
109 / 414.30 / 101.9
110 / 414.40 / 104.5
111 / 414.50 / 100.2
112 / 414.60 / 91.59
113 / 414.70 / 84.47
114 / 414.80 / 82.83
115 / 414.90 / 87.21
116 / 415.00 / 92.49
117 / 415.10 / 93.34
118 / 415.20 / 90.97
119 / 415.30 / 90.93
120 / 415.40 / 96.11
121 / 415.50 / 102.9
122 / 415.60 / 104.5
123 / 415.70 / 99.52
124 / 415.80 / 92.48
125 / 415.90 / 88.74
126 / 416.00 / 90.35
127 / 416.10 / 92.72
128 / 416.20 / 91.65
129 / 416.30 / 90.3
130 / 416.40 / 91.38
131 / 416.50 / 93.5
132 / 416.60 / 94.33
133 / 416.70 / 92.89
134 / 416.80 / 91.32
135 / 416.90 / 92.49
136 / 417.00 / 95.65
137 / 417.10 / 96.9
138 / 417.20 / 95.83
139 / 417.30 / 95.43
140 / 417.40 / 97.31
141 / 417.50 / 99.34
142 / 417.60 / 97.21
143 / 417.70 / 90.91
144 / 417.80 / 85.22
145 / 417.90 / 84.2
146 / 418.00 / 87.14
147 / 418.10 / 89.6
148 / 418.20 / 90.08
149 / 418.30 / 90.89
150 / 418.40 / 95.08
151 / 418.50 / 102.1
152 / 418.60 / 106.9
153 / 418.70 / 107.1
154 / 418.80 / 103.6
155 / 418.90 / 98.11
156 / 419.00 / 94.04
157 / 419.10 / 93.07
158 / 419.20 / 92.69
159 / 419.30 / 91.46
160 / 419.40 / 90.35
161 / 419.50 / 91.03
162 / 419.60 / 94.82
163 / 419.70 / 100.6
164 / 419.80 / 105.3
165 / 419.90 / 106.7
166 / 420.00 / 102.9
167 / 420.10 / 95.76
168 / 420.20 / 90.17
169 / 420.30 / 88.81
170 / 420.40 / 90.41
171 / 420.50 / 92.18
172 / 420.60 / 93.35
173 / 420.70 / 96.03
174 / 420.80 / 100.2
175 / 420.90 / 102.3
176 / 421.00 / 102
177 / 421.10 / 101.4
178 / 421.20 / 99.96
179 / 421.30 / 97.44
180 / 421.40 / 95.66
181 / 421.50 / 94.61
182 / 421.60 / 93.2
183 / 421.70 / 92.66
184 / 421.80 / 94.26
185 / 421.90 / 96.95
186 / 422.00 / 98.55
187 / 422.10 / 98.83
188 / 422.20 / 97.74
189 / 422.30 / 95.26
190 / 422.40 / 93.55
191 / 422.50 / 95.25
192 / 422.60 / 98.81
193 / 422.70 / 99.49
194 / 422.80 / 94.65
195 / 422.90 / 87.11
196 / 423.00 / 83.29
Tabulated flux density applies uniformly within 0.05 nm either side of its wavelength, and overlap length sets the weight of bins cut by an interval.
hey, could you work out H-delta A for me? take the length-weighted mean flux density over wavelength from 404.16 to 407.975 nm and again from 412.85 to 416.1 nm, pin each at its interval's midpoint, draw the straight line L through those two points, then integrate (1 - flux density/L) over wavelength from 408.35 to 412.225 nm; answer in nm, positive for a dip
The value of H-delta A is 0.50 nm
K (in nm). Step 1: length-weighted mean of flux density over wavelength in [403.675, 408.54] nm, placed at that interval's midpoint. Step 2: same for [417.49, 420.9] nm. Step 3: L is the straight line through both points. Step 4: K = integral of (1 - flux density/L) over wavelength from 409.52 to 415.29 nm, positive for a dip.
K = 0.475 nm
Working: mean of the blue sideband 92.3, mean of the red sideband 95.3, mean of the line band 86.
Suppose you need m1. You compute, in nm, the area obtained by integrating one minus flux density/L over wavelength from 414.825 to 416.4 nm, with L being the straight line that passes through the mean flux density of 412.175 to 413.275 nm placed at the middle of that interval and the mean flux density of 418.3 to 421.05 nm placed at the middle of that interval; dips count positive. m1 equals 0.053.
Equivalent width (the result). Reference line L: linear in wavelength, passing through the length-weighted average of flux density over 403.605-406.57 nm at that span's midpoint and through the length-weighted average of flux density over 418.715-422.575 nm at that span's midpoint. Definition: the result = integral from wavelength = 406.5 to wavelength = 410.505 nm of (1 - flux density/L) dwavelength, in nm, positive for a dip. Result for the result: 0.36 nm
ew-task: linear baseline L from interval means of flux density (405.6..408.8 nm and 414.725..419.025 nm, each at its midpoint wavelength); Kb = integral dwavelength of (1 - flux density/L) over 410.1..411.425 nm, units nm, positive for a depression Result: 0.27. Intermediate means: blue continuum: 93.2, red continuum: 94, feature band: 74.6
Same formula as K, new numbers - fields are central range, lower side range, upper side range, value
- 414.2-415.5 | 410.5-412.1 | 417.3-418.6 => -0.08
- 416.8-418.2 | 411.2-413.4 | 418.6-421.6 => 0.03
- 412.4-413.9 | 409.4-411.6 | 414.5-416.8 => -0.15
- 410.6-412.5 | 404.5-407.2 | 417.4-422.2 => 0.13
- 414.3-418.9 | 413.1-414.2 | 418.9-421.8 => -0.07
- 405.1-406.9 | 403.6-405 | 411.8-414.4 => -0.10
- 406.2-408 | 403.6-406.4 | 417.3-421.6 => -0.01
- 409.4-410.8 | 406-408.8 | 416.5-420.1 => 0.35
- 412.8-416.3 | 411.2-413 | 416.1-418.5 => -0.02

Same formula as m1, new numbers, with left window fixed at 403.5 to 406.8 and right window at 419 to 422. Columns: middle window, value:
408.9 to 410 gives 0.22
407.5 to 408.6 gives 0.04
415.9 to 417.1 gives 0.04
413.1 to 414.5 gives 0.03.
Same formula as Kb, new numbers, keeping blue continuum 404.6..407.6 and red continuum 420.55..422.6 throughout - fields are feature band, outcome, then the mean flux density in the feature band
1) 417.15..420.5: 0.04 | 95.2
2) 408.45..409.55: 0.10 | 85.5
